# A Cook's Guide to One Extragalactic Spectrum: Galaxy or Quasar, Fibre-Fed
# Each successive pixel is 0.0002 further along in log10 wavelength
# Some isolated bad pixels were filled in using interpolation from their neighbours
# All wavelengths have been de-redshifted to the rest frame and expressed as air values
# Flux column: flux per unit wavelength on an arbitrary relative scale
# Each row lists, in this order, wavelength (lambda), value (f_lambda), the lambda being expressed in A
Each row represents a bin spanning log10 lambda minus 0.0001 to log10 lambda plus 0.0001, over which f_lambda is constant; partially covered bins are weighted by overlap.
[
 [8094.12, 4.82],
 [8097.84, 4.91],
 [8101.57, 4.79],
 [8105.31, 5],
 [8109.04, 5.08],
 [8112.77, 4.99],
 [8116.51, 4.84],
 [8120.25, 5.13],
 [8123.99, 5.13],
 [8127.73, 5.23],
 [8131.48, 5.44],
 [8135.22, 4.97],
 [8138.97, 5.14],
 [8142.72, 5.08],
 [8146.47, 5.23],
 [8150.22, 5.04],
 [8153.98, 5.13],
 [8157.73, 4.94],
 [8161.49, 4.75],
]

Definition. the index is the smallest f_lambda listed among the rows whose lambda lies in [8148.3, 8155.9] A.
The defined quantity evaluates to 5.04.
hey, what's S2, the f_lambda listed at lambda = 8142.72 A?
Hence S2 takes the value 5.08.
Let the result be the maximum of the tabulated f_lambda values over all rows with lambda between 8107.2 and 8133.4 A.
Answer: 5.44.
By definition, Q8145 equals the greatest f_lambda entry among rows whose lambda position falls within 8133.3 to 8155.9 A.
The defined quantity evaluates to 5.23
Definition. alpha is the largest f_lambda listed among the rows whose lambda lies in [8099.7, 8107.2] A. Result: 5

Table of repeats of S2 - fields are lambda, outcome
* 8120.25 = 5.13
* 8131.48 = 5.44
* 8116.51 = 4.84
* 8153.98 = 5.13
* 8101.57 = 4.79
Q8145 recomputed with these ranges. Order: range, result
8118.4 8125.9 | 5.13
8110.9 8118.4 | 4.99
